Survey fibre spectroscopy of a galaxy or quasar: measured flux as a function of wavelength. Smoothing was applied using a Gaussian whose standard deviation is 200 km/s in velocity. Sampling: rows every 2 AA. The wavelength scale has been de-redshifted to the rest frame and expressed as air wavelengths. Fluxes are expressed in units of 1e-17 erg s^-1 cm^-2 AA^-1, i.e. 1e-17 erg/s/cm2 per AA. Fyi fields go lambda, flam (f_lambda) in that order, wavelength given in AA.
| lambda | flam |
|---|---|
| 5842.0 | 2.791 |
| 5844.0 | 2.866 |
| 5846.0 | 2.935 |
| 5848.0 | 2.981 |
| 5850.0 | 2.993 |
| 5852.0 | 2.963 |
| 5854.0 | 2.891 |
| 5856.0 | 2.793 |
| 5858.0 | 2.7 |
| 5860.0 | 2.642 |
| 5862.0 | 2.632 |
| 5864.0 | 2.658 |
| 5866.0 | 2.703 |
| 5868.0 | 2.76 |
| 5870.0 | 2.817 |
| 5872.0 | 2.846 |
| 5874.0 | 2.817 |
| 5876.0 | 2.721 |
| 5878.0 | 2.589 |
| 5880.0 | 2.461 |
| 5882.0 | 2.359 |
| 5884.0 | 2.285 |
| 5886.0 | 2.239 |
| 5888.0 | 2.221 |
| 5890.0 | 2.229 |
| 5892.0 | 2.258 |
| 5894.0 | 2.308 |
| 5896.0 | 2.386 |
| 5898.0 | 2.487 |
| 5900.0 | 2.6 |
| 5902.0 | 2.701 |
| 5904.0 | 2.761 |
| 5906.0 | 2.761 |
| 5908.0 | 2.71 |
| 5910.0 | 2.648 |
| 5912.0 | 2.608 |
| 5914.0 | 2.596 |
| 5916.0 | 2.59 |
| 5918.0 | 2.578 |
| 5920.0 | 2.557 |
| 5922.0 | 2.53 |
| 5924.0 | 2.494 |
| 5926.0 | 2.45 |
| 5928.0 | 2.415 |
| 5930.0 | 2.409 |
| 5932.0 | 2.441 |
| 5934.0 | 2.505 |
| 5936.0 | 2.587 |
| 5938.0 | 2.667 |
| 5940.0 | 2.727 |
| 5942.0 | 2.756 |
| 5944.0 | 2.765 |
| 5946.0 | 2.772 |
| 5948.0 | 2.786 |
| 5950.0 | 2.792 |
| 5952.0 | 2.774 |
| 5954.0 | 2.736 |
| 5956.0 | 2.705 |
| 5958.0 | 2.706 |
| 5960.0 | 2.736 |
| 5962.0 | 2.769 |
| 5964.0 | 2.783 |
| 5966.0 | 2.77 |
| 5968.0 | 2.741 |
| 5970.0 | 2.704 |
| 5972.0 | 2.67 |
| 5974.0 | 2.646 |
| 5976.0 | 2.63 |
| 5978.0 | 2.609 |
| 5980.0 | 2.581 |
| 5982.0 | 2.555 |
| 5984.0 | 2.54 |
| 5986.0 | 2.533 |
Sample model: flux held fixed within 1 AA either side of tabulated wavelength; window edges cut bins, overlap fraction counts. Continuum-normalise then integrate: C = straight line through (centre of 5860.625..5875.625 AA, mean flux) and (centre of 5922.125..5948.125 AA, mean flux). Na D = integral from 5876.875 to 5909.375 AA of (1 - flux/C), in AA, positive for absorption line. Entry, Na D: 2.7 AA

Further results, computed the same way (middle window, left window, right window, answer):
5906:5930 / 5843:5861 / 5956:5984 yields 1.7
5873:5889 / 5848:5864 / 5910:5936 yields 1.4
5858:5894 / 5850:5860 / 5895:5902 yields 1.9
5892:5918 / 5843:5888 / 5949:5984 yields 1.1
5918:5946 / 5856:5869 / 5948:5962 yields 1.7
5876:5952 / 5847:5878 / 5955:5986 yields 5.1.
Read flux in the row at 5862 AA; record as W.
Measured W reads 2.632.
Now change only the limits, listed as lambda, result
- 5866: 2.703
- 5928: 2.415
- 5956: 2.705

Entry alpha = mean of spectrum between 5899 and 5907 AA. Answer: 2.71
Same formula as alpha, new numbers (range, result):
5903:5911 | 2.72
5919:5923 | 2.54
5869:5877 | 2.8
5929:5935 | 2.45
